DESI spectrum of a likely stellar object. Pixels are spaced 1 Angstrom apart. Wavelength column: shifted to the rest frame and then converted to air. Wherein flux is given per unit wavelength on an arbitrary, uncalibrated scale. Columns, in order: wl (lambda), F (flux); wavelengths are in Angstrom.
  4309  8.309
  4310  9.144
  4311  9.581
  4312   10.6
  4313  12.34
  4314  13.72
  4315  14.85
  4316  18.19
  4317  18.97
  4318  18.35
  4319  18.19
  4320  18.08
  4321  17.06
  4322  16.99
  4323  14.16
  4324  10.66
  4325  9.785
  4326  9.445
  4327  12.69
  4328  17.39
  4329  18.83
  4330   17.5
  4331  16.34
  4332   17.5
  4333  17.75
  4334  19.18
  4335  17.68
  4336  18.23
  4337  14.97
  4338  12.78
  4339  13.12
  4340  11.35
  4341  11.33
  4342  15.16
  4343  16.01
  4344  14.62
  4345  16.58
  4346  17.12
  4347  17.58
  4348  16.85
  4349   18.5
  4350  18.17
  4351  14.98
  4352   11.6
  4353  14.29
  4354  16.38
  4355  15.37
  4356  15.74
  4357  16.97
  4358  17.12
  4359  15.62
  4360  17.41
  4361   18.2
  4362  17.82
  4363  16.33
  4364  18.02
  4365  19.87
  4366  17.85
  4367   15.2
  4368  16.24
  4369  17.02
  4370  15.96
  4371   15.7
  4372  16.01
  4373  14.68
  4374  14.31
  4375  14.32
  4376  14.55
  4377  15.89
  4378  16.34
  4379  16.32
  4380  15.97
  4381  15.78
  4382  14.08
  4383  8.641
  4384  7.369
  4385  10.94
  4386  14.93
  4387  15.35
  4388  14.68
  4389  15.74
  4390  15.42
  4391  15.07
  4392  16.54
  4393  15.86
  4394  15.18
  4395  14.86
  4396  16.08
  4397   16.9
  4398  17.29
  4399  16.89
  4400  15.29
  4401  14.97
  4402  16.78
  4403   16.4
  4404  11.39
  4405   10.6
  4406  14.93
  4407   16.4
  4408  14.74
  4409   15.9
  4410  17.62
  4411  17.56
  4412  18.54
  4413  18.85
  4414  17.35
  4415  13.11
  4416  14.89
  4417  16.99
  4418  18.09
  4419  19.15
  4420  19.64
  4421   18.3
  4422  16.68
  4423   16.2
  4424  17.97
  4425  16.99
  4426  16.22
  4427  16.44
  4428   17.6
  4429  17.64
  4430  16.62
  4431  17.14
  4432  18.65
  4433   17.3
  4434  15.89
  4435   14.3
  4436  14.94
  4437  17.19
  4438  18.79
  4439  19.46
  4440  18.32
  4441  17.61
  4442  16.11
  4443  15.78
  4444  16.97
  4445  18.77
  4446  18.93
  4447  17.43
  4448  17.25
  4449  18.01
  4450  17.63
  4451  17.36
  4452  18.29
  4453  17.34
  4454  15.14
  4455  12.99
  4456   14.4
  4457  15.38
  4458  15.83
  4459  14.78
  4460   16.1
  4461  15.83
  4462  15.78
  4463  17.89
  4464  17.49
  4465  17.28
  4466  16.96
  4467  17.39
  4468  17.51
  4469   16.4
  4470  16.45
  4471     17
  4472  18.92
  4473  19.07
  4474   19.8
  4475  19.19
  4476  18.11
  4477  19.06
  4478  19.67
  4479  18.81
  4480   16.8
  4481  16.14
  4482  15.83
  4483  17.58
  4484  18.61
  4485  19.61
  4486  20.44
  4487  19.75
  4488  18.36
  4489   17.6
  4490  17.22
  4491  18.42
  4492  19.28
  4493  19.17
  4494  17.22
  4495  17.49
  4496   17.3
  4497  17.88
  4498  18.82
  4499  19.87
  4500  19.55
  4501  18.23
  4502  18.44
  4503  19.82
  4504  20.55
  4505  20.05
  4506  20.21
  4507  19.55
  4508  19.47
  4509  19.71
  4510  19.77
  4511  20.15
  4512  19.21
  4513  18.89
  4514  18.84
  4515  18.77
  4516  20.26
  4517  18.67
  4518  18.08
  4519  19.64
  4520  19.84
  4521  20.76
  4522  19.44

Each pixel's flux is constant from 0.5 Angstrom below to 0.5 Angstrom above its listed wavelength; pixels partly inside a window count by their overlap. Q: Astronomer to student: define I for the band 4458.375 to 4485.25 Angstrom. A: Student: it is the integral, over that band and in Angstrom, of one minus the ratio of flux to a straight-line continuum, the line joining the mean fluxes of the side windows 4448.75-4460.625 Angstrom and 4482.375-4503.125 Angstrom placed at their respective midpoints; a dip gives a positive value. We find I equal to -0.5 Angstrom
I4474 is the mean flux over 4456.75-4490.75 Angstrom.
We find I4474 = 17.6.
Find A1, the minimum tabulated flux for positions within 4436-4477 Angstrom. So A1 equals 12.99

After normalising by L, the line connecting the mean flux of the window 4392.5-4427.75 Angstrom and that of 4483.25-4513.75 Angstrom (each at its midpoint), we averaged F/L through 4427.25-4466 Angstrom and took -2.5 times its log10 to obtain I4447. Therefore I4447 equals 0.04 mag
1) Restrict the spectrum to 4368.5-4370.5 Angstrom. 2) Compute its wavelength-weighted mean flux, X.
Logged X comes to 16.5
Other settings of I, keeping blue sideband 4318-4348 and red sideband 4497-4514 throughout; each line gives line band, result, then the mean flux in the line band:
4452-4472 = 2.31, 16.3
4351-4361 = 0.21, 15.7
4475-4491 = 0.56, 18.3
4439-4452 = 0.33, 17.6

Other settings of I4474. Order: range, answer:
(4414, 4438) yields 16.9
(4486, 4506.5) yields 18.8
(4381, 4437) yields 15.8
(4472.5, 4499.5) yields 18.4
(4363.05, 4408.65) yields 15.2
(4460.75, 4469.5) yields 17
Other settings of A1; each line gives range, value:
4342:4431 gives 7.369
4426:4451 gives 14.3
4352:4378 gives 11.6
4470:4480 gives 16.45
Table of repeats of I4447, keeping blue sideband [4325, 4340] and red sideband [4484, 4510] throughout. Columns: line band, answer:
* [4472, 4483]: 0.02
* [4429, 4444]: 0.04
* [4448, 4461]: 0.12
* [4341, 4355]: 0.01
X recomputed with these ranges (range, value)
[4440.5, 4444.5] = 16.6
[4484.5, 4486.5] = 20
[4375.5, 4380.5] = 15.8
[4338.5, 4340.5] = 12.2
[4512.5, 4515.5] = 18.8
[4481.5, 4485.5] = 17.9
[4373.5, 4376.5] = 14.4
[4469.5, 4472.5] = 17.5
